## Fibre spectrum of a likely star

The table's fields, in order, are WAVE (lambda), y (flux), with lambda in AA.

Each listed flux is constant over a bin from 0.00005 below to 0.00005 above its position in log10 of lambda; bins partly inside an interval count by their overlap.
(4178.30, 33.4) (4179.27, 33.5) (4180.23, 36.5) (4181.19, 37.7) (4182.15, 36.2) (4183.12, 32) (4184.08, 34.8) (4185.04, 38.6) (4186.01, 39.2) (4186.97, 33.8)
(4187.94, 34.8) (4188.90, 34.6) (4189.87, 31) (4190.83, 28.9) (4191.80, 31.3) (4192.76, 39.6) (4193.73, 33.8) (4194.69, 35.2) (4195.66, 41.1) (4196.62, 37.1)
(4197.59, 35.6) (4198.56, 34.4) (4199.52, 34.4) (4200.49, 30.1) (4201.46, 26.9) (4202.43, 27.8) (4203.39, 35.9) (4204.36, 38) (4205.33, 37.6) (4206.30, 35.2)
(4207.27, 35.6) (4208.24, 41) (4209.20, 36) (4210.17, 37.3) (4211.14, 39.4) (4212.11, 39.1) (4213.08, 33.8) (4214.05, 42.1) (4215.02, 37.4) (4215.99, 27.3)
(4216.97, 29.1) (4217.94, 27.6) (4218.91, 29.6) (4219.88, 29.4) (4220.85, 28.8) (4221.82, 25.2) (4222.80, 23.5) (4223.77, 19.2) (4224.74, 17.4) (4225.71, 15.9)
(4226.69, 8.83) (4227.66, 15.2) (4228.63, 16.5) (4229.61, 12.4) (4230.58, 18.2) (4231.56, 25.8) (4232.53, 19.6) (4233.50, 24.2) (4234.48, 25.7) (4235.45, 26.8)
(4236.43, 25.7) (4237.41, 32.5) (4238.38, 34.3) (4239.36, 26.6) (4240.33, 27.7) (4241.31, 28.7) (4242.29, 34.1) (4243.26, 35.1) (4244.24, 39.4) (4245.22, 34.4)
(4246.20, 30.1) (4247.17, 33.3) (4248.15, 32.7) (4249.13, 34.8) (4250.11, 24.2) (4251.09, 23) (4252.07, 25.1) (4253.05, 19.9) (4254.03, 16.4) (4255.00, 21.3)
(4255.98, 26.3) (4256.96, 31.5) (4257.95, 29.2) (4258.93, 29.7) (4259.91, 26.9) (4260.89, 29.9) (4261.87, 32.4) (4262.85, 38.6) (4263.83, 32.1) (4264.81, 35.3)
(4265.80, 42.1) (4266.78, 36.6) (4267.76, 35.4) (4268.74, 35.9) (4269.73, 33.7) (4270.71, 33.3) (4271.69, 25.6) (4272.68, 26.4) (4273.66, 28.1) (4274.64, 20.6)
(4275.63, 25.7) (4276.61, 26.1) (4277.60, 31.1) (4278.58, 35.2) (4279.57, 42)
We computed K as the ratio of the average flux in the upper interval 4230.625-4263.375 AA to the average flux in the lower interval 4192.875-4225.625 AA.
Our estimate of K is 0.9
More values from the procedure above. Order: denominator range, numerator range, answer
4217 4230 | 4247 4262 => 1.28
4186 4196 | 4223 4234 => 0.51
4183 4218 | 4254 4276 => 0.87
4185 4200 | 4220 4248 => 0.72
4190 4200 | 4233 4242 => 0.80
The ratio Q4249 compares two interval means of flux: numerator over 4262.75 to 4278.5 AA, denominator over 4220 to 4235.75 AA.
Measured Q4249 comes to 1.55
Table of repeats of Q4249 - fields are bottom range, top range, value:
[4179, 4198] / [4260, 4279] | 0.90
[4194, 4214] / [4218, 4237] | 0.61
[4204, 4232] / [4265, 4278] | 1.09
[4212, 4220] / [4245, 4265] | 0.88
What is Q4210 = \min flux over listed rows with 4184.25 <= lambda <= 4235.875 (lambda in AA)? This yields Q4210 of 8.83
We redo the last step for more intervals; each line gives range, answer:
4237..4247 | 26.6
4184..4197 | 28.9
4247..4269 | 16.4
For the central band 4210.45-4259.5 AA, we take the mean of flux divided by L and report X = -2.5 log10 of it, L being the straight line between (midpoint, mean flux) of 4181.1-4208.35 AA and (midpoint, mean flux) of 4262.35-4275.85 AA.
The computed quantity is 0.23 mag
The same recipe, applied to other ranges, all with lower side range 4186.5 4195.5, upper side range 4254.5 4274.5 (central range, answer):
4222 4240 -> 0.438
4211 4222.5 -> 0.034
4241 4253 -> 0.038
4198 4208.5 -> -0.020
